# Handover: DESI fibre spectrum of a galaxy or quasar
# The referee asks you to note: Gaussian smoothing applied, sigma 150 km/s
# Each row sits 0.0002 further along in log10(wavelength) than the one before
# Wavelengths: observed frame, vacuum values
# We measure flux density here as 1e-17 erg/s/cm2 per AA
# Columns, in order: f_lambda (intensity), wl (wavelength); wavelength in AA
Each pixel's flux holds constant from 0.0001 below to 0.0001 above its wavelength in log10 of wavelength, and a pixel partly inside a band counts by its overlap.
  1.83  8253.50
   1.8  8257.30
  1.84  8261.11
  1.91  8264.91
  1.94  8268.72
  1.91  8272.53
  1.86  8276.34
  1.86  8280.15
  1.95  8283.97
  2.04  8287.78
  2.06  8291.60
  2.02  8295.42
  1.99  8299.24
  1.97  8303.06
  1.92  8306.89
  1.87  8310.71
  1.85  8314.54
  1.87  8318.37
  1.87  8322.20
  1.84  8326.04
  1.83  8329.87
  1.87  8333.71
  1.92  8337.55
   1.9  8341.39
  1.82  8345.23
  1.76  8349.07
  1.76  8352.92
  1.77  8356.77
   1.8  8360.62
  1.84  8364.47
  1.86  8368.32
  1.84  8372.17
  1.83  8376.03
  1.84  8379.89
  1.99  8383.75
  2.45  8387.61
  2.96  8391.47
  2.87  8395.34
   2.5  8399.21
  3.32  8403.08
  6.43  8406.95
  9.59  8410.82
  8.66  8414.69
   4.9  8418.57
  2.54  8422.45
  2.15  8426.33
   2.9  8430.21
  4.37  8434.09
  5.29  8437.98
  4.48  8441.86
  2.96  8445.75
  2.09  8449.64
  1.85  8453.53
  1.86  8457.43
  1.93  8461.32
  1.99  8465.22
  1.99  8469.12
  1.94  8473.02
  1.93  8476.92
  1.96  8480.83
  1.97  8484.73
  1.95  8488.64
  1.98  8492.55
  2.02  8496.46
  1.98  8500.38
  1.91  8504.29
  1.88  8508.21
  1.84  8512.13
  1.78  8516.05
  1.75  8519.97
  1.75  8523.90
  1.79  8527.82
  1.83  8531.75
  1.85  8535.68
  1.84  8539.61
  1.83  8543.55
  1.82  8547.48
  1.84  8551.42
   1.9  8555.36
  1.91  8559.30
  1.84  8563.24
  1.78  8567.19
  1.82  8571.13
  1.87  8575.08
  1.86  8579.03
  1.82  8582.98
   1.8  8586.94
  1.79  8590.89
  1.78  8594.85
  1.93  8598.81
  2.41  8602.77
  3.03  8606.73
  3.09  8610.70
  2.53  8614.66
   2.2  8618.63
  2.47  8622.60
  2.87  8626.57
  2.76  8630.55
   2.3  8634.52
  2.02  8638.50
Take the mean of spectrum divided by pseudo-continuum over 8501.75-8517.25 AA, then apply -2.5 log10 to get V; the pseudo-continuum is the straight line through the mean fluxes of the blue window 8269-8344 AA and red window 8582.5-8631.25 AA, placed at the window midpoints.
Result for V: 0.19 mag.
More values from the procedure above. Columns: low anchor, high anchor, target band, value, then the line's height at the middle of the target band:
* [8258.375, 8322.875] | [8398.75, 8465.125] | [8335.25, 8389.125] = 0.49 mag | 2.96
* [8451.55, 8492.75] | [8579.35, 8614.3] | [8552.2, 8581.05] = 0.16 mag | 2.14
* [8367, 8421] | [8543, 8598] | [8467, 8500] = 0.38 mag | 2.8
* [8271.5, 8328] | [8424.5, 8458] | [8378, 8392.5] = 0.18 mag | 2.67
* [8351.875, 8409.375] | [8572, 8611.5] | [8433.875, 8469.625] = -0.18 mag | 2.39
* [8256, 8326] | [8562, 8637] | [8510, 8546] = 0.18 mag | 2.14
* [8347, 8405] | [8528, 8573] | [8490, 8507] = -0.02 mag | 1.93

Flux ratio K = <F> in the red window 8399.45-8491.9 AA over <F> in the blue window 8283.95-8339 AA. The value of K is 1.76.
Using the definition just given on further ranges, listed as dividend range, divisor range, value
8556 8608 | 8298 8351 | 1.04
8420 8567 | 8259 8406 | 1.08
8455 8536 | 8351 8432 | 0.59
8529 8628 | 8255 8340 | 1.08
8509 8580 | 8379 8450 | 0.46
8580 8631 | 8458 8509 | 1.19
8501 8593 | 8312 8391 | 0.97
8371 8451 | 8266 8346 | 1.96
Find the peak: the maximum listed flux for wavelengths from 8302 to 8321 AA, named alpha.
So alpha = 1.97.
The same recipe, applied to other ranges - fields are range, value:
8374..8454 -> 9.59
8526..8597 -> 1.91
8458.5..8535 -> 2.02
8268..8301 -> 2.06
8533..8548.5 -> 1.85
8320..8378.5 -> 1.92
